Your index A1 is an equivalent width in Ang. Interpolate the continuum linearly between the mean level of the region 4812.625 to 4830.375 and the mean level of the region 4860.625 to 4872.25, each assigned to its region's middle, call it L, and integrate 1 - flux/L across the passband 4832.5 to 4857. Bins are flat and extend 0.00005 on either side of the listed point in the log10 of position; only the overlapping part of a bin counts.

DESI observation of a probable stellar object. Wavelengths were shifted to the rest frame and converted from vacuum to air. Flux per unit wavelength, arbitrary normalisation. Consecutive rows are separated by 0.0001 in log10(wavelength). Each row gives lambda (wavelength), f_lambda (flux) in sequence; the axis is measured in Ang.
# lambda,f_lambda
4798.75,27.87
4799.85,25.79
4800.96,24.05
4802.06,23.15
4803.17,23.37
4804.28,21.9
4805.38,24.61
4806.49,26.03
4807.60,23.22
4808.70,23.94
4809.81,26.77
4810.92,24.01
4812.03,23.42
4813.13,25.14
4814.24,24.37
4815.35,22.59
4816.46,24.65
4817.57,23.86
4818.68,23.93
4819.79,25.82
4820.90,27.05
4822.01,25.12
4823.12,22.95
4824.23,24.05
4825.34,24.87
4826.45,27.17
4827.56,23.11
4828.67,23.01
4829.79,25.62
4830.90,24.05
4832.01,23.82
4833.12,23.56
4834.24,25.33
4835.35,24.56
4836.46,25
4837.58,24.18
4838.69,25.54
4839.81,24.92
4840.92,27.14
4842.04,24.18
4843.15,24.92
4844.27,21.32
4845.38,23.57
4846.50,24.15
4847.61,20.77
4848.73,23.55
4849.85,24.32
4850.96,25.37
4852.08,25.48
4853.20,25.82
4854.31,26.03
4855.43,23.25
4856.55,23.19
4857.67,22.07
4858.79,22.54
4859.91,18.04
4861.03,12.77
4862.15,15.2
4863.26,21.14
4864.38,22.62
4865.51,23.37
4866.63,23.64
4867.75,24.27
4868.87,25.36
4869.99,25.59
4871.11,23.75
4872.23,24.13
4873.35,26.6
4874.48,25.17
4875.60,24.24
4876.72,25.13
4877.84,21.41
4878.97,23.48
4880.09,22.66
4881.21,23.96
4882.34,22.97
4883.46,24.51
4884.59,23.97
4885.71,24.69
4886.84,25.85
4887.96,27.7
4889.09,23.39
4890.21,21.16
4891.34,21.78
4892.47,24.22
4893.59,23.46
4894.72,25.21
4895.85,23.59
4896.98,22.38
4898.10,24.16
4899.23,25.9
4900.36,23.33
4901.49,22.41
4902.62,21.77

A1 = -1.2 Ang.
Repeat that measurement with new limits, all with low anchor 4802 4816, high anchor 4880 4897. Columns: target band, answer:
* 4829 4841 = -0.4 Ang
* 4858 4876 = 1.2 Ang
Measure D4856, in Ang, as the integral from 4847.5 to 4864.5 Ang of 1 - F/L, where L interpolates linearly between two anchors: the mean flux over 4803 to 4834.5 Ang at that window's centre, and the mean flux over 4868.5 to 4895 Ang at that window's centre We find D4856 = 1.6 Ang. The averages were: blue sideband 24.4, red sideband 24.2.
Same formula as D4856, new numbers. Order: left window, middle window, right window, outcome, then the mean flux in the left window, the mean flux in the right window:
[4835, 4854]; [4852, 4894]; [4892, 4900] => 1.7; 24.4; 24.1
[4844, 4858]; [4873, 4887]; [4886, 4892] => -0.1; 23.8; 24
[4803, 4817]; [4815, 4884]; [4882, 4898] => 0.9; 24.2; 23.9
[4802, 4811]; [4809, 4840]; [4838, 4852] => -0.5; 24.2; 24.2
